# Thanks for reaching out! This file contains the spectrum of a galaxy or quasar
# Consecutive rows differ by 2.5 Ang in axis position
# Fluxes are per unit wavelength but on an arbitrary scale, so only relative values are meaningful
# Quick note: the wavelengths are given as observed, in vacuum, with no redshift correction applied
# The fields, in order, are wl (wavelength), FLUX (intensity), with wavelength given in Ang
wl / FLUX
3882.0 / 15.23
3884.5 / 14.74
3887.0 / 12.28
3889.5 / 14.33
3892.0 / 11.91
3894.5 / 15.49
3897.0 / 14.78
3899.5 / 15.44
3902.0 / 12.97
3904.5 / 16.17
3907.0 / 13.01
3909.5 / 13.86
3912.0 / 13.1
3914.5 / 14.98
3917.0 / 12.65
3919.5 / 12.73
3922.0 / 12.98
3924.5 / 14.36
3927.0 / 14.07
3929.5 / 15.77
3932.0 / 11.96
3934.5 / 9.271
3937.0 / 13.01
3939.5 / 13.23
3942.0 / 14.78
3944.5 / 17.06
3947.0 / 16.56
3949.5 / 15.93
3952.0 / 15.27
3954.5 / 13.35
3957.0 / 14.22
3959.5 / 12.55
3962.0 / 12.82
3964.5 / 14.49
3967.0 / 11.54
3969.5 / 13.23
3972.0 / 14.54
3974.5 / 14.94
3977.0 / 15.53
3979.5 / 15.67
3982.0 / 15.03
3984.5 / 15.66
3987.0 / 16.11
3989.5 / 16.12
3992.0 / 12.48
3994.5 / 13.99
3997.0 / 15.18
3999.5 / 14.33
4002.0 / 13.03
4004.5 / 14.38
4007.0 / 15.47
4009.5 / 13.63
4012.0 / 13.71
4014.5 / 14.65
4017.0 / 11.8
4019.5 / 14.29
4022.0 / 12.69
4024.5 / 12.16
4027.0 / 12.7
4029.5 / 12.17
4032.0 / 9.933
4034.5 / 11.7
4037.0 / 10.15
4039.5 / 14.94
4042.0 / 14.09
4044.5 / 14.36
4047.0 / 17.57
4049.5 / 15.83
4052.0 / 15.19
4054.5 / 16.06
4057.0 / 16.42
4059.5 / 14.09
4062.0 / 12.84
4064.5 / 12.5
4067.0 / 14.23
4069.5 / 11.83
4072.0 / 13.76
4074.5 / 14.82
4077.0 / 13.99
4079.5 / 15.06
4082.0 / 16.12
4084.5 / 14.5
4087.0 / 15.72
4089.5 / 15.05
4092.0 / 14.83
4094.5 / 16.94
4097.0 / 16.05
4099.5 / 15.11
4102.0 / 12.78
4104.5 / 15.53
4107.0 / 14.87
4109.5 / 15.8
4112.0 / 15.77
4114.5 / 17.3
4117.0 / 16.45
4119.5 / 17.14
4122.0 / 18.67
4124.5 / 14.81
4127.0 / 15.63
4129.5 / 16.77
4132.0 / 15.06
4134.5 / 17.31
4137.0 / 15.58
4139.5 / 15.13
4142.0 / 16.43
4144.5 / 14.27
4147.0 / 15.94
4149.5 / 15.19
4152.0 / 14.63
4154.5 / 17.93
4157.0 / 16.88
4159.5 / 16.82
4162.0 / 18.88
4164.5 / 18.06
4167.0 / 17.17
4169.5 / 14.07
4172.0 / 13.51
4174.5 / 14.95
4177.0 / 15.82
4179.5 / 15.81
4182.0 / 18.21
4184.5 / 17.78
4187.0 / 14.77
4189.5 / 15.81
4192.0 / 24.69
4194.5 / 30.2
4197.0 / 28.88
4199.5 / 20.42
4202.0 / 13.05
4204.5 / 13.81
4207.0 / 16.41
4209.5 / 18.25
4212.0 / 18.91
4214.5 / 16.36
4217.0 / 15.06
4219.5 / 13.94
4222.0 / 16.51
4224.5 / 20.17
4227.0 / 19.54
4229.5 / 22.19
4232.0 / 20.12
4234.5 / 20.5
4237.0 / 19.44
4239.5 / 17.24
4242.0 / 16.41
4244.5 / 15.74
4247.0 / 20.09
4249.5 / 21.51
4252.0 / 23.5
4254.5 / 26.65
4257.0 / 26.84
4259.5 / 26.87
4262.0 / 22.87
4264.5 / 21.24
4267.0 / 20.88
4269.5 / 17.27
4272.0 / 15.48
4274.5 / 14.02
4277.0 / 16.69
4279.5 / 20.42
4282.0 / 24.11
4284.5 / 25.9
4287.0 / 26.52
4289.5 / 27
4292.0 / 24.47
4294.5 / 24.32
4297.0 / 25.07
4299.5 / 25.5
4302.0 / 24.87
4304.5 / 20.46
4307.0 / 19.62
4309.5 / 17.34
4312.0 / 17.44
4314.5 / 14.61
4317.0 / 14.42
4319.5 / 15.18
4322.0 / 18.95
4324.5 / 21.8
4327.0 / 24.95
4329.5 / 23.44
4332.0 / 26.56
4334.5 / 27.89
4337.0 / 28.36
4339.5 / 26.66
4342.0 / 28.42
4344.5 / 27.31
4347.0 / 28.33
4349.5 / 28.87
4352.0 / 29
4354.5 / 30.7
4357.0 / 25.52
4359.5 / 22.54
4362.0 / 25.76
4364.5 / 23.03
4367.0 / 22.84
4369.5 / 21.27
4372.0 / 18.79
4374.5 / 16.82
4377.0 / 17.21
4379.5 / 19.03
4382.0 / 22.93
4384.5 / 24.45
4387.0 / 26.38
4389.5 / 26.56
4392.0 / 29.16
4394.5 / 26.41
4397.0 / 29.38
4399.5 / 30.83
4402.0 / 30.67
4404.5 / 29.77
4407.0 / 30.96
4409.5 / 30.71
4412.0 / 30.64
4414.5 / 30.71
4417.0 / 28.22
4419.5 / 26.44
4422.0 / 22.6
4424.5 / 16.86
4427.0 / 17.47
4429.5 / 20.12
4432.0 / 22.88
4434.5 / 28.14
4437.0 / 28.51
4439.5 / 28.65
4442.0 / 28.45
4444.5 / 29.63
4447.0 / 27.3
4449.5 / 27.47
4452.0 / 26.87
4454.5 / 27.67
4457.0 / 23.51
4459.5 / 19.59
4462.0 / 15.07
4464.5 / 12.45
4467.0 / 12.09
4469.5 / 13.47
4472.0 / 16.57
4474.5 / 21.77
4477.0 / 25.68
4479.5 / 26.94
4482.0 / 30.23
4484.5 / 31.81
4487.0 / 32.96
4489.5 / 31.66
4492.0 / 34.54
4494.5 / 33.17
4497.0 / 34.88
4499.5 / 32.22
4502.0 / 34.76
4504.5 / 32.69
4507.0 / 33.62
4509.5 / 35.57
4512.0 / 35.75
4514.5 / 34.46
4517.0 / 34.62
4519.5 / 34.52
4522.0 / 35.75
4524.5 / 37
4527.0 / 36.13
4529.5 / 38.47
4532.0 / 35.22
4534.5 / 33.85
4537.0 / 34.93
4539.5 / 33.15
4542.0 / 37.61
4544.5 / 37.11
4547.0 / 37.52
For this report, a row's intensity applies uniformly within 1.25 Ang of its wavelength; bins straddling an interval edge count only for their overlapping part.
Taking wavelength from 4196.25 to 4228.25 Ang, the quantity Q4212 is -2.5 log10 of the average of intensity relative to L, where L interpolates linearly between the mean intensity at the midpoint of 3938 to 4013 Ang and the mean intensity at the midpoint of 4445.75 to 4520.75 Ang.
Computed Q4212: 0.17 mag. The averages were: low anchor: 14.5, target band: 17.6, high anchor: 27.8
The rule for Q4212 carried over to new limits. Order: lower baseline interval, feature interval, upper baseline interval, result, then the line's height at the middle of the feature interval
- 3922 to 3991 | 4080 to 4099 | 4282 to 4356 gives 0.15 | 17.8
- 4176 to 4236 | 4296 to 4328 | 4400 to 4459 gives 0.13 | 22.5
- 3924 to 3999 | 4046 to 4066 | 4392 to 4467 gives 0.11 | 16.6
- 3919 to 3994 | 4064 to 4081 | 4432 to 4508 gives 0.22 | 17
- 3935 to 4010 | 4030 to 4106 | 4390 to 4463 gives 0.18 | 16.9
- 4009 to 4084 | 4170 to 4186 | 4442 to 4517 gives 0.13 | 18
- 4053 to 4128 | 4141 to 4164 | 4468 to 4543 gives 0.08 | 17.7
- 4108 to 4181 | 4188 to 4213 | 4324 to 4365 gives -0.06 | 19.1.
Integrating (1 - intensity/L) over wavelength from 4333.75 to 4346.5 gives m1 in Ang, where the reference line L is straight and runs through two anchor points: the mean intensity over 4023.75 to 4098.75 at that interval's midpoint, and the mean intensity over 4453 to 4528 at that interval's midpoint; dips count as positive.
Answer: -2.2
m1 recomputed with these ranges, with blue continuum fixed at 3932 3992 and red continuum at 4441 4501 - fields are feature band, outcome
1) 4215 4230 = 1.9 Ang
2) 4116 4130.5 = 1.1 Ang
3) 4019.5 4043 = 5.2 Ang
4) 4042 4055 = 0.5 Ang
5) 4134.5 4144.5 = 1.4 Ang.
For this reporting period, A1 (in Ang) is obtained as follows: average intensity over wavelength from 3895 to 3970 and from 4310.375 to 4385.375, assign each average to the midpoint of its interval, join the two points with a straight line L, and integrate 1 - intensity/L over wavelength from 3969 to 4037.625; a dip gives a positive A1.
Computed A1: 7.2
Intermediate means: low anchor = 13.9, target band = 13.8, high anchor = 23.1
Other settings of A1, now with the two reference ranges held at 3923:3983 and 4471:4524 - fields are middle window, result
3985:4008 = 1.4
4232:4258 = 3.2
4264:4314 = 7.4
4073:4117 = 8.0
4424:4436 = 3.3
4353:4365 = 0.7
